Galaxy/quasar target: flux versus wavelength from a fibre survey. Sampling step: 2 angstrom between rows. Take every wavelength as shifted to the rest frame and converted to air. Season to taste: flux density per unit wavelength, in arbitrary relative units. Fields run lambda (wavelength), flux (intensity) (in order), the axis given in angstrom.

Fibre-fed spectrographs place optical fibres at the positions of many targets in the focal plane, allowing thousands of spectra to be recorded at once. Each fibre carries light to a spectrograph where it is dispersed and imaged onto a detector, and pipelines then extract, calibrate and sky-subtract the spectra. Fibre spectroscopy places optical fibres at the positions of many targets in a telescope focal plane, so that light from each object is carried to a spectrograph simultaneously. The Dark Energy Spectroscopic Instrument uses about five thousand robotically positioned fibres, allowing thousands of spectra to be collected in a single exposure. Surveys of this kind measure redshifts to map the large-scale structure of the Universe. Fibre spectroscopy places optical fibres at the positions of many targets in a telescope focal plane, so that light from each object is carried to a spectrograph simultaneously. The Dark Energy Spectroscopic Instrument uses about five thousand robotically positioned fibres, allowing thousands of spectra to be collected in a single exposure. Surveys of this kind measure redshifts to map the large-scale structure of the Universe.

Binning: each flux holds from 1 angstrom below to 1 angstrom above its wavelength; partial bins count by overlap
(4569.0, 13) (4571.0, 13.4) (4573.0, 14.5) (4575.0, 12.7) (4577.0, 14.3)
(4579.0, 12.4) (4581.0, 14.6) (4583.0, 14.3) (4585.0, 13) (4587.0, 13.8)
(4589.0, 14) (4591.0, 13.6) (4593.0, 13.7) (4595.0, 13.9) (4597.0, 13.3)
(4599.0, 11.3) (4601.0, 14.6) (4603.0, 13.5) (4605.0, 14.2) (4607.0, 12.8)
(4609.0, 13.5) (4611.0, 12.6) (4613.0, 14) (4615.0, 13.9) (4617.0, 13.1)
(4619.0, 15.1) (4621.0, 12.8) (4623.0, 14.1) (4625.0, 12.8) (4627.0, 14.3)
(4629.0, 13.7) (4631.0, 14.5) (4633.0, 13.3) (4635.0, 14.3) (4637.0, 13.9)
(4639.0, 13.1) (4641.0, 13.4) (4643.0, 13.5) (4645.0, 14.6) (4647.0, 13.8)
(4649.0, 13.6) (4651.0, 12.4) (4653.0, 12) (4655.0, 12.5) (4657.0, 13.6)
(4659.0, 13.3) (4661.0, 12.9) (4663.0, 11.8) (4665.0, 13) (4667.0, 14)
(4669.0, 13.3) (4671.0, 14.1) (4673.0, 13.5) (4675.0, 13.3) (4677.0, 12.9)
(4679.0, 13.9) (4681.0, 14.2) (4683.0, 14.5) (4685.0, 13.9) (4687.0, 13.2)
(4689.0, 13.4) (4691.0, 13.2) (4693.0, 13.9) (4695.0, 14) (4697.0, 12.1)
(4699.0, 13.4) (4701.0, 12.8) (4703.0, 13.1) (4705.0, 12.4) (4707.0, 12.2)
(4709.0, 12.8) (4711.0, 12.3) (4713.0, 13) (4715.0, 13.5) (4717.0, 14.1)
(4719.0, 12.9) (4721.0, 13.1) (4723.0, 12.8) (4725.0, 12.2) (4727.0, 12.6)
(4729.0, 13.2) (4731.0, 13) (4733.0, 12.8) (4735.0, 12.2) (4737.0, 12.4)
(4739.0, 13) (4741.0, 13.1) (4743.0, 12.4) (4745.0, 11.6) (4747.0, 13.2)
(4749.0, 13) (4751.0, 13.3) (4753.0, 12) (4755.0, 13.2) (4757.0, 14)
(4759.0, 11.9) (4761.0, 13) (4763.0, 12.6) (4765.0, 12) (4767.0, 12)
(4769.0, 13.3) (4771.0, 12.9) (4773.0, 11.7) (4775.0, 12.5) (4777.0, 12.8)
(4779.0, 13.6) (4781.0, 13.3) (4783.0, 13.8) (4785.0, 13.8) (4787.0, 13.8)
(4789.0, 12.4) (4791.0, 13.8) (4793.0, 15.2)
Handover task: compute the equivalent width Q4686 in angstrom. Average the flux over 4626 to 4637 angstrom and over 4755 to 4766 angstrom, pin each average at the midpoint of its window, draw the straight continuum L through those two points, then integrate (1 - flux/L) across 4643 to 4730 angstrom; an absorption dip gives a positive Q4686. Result 1.8 angstrom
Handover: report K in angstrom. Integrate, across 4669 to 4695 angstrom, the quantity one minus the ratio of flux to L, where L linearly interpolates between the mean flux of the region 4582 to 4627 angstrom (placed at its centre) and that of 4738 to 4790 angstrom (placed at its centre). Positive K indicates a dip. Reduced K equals -0.9 angstrom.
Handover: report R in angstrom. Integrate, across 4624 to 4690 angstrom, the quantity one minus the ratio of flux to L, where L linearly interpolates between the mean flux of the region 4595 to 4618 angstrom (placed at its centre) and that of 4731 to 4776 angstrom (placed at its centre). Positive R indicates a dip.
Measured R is -1.8 angstrom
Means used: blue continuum 13.4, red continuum 12.6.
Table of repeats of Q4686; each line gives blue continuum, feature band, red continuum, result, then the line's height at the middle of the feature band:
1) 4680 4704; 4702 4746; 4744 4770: 1.1 angstrom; 13.1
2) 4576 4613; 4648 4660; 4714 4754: 0.3 angstrom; 13.2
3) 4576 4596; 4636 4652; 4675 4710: 0.0 angstrom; 13.5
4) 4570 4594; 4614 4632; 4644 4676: -0.5 angstrom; 13.4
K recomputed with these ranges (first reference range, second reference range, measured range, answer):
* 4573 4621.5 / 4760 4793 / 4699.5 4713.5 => 0.6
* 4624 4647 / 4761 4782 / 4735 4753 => 0.3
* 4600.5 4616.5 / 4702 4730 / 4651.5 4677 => 0.3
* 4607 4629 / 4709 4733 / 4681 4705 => -0.5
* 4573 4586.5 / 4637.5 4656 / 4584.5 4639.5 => -0.7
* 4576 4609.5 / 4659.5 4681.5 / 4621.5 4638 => -0.5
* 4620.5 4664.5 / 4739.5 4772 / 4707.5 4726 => 0.0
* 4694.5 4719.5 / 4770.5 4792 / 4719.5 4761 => 0.9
